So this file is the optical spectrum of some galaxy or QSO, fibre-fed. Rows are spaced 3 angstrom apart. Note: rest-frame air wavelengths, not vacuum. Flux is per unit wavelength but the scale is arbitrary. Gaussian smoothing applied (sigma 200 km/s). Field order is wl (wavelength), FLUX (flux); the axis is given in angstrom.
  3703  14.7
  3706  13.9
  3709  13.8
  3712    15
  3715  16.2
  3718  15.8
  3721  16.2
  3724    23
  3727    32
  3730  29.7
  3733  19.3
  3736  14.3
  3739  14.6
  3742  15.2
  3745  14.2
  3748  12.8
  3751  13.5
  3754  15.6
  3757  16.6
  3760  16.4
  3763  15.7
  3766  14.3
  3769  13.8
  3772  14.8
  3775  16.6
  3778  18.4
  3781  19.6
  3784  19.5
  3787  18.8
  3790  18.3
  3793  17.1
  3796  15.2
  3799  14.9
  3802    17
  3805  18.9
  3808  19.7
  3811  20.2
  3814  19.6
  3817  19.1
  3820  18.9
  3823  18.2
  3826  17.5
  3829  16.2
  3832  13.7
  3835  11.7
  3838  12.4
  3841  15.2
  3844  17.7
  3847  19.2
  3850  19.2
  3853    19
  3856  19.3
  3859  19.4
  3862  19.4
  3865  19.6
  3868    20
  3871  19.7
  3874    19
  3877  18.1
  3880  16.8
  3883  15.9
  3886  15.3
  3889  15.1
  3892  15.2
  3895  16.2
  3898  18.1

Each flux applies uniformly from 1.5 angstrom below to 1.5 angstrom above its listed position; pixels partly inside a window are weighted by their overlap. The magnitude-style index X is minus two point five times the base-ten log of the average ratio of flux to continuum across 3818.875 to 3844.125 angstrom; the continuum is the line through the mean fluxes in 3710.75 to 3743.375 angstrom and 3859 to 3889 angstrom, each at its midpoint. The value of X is 0.18 mag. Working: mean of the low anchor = 19.3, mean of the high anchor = 18.1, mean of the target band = 15.6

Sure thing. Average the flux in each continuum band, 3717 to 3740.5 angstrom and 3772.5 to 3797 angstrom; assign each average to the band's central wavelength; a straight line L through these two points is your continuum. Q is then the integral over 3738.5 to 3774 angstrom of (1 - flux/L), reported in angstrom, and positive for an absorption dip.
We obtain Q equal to 8.23 angstrom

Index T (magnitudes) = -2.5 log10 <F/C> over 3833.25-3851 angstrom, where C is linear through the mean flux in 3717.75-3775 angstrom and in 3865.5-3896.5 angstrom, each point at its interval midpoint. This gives 0.10 mag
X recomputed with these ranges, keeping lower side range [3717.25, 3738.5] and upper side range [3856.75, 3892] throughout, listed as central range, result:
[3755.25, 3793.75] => 0.20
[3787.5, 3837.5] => 0.13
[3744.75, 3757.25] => 0.40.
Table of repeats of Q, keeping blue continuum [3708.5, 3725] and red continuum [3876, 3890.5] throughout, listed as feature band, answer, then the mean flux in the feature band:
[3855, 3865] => -1.95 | 19.4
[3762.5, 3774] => 1.30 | 14.6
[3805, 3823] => -3.26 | 19.3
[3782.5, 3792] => -1.34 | 18.8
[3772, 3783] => -0.88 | 17.8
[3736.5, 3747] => 1.29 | 14.5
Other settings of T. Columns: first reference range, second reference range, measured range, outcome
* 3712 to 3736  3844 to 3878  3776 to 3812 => 0.110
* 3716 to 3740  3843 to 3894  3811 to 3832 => 0.052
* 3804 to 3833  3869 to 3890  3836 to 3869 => -0.025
